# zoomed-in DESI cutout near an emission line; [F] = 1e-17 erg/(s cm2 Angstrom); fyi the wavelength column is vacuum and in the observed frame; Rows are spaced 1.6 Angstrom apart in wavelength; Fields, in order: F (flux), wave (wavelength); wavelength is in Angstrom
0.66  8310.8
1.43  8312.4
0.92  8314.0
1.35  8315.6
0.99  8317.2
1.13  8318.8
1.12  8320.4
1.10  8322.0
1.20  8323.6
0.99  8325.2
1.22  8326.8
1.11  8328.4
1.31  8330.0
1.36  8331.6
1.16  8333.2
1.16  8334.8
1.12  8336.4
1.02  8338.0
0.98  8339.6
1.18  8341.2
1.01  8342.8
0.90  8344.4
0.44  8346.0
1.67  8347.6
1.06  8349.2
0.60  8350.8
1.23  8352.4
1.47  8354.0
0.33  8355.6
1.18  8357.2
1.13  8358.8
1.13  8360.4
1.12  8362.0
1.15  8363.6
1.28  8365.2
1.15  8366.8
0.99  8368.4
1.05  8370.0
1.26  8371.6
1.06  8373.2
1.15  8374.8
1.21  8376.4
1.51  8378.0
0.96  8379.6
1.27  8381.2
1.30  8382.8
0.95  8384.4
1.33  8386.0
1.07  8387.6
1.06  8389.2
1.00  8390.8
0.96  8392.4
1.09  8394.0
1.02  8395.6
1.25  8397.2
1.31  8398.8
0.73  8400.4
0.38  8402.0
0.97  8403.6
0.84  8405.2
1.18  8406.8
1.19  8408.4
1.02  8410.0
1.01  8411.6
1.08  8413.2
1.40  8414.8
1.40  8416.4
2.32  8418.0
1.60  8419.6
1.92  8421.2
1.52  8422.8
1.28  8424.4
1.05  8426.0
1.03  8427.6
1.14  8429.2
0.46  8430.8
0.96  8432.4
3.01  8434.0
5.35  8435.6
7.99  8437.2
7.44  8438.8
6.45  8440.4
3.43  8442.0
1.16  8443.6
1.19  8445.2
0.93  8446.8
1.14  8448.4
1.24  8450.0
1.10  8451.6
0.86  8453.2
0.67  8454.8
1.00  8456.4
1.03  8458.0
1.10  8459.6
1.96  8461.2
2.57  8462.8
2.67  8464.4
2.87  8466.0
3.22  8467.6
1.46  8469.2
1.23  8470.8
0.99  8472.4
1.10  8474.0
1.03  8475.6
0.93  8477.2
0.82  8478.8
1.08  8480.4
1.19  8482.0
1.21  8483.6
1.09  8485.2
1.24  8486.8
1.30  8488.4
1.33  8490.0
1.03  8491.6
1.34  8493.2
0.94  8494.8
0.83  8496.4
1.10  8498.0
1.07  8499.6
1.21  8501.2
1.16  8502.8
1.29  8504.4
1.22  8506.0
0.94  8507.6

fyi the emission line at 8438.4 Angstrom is H-alpha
